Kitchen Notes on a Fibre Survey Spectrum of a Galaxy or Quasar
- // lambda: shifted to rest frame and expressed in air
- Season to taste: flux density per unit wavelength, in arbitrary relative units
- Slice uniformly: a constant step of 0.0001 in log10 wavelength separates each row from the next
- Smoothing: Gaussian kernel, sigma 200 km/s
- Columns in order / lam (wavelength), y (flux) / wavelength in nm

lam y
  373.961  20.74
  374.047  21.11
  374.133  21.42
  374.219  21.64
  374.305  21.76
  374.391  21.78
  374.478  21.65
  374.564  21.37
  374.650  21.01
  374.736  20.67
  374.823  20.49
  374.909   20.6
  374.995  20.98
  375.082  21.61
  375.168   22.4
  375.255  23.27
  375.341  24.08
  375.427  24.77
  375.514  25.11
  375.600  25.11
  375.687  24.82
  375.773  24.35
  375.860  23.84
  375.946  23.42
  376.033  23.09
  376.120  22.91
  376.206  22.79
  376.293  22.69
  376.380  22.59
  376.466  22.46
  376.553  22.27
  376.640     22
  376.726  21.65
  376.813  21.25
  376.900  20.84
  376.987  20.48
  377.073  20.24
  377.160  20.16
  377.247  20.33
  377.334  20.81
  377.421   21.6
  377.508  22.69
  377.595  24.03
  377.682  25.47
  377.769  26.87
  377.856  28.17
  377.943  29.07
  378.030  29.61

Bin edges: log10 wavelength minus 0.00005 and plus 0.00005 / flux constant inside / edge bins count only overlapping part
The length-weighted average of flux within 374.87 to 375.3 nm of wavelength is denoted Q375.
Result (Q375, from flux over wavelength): 21.8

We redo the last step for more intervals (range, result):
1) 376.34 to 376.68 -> 22.3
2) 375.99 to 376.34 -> 22.8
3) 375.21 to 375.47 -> 24.1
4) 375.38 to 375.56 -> 25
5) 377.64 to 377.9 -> 26.8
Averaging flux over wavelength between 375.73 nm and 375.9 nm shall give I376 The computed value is 24.1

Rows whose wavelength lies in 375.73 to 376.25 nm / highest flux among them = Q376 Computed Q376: 24.35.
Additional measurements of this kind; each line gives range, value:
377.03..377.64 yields 24.03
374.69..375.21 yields 22.4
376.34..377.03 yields 22.59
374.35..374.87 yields 21.78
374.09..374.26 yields 21.64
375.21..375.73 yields 25.11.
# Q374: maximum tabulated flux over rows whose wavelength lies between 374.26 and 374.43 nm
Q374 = 21.78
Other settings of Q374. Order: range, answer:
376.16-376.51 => 22.79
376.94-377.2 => 20.48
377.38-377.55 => 22.69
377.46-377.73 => 25.47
